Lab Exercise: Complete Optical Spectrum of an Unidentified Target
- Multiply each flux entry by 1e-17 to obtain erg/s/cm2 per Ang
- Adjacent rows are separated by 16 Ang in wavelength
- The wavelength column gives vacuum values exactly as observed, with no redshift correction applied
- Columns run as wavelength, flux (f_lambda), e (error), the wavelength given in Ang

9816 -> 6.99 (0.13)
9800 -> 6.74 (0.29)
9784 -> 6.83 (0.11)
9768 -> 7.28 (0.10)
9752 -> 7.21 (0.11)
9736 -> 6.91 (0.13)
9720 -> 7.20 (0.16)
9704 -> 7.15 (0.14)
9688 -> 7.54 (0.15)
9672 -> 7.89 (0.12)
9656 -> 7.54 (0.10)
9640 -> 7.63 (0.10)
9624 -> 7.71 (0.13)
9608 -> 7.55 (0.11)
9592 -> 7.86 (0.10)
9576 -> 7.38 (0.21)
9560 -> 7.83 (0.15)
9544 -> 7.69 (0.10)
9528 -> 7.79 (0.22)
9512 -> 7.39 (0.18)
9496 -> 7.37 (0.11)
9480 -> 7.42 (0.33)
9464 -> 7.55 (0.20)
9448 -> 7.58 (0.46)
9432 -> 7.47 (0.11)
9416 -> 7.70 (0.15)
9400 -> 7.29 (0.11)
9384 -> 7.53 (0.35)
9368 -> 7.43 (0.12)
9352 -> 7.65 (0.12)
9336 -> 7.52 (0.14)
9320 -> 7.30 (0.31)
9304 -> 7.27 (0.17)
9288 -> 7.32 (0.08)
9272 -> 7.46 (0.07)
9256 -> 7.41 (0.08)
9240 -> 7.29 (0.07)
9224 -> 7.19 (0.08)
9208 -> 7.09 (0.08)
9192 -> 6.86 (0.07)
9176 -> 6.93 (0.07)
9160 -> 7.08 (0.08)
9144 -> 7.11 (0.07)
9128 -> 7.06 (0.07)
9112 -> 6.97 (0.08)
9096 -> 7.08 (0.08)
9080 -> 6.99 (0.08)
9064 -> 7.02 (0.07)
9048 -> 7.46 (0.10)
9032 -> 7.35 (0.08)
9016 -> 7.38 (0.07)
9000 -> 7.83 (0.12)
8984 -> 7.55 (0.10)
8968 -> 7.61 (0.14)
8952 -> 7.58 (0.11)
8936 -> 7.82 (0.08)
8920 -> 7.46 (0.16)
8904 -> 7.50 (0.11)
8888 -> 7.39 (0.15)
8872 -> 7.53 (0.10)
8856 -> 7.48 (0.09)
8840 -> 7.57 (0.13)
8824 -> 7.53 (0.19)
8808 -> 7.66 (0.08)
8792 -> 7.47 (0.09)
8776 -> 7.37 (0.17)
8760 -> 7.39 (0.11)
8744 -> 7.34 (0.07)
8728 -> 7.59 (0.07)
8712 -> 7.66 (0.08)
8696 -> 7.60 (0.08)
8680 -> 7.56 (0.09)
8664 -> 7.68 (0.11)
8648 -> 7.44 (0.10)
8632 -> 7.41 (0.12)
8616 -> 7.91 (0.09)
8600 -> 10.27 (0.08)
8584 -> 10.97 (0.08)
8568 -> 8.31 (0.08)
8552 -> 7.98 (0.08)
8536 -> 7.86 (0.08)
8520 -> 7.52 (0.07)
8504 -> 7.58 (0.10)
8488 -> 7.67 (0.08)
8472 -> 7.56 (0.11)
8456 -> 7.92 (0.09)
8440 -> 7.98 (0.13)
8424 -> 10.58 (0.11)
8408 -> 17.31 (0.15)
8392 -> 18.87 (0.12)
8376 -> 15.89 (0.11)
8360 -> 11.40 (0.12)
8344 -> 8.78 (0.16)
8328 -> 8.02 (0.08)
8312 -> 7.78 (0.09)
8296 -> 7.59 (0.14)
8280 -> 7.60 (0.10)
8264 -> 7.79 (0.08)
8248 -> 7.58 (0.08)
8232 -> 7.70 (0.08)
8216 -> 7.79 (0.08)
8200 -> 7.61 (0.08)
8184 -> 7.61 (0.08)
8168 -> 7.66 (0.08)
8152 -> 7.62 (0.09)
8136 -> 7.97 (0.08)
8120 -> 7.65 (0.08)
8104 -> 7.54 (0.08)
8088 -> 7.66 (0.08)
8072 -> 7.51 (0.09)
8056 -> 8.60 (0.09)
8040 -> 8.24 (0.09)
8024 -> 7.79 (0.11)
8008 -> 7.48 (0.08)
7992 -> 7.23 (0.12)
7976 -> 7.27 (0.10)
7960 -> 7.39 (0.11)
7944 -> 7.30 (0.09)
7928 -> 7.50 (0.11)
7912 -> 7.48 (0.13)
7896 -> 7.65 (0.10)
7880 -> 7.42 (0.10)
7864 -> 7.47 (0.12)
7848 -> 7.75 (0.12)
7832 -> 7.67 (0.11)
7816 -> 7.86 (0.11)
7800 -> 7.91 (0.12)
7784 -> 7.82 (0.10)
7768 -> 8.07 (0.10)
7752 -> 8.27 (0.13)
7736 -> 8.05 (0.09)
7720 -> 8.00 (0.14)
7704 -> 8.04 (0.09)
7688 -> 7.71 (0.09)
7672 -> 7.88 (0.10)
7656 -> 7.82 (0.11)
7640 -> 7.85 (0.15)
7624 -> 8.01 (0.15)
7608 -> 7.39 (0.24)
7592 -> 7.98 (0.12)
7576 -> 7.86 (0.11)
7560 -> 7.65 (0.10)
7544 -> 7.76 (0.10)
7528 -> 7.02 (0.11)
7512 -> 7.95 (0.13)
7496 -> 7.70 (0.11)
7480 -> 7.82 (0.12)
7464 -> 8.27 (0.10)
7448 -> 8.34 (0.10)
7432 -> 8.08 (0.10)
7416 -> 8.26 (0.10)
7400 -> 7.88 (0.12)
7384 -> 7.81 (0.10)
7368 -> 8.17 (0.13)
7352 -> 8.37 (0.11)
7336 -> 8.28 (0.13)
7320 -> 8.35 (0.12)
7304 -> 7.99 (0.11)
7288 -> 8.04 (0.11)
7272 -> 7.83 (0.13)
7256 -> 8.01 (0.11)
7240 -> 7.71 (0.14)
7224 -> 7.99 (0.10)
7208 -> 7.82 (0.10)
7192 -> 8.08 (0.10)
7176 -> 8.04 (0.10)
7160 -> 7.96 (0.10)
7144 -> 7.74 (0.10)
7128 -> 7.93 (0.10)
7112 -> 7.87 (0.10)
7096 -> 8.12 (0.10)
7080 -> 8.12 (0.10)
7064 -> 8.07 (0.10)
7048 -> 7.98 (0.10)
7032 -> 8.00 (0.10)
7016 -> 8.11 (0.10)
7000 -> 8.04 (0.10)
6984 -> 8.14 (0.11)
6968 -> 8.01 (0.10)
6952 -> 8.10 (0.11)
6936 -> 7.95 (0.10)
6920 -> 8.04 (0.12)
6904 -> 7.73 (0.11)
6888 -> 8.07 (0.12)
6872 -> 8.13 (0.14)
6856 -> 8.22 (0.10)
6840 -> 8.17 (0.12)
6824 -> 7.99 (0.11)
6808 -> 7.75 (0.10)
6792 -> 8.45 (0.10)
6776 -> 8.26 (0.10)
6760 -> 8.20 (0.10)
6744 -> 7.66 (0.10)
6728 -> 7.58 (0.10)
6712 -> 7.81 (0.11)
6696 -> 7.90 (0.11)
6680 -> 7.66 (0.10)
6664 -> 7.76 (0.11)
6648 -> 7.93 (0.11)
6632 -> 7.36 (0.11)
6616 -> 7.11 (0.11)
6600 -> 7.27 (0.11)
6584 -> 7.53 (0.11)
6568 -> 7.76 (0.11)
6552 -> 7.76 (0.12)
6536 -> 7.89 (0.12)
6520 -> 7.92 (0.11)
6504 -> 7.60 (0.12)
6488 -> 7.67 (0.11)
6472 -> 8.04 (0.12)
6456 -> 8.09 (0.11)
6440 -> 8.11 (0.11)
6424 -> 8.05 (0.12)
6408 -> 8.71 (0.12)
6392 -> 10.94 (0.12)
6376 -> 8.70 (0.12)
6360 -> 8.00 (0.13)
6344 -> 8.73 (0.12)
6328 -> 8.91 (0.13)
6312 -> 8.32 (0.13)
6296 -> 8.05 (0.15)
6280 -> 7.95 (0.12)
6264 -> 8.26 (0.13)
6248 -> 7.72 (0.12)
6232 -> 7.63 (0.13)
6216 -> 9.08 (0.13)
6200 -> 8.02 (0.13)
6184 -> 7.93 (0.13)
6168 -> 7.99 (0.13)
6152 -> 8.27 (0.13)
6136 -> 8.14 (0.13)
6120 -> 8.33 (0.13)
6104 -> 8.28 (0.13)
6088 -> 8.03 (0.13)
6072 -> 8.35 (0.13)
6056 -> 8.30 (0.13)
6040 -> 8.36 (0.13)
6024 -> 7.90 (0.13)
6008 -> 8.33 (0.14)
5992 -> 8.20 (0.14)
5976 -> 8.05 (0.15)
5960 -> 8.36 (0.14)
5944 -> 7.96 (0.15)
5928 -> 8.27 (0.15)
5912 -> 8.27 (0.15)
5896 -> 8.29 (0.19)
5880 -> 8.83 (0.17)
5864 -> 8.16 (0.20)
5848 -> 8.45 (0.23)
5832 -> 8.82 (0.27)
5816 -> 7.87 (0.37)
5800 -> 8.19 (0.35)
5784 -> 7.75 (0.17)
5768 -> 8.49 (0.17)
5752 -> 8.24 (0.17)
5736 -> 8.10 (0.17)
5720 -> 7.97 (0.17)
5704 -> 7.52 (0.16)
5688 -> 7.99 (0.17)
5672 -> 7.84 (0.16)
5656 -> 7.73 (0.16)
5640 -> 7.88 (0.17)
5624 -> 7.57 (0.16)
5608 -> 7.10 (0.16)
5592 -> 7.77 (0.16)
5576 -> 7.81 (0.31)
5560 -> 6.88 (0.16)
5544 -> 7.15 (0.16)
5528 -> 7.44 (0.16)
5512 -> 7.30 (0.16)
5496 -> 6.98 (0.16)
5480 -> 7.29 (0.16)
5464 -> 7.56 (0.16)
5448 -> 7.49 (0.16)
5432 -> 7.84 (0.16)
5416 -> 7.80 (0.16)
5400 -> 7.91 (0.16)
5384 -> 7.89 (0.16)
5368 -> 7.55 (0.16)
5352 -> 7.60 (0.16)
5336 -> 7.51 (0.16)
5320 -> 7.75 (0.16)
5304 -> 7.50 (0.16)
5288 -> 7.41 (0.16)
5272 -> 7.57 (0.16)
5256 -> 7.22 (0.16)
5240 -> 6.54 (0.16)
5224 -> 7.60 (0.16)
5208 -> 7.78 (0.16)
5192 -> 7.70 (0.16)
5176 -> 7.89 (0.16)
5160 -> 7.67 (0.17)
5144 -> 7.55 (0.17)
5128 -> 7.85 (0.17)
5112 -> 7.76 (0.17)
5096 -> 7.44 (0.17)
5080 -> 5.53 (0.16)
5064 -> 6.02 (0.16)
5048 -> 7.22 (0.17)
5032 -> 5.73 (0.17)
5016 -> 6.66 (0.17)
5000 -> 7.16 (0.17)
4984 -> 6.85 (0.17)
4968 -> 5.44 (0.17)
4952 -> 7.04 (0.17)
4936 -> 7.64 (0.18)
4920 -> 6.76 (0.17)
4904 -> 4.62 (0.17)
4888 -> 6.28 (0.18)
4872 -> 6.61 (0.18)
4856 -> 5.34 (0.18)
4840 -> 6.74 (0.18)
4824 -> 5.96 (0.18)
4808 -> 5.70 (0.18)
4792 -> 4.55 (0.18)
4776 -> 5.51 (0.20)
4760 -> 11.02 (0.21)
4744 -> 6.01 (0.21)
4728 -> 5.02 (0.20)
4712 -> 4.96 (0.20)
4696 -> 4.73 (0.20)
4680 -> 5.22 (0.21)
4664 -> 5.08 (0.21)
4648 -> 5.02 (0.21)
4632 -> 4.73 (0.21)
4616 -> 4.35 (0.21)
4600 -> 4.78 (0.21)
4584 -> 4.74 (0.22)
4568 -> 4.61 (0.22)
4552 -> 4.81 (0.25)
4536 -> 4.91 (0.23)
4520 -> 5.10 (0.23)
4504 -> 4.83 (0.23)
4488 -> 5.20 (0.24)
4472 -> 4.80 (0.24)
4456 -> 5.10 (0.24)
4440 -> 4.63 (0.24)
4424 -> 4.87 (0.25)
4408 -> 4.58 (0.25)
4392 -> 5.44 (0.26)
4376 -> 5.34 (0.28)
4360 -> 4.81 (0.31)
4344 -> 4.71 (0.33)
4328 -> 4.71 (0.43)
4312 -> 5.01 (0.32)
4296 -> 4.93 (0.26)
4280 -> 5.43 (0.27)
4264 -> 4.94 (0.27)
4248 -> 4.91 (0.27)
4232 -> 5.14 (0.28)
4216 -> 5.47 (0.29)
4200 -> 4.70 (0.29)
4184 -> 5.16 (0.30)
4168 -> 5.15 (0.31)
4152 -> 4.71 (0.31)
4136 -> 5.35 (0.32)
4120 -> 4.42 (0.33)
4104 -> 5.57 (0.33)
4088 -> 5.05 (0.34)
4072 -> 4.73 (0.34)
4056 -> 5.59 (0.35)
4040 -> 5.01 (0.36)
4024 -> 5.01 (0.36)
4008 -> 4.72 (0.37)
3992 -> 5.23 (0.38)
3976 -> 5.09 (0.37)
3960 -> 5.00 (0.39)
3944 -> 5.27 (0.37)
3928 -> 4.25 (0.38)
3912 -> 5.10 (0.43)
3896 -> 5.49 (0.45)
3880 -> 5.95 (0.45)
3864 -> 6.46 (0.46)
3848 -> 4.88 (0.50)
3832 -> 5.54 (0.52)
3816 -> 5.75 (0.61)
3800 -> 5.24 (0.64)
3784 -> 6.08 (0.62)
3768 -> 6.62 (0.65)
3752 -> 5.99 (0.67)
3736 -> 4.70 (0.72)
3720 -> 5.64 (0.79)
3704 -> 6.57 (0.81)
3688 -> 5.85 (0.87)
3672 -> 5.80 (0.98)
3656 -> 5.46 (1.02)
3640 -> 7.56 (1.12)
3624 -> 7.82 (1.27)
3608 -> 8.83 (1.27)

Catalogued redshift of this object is 0.28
